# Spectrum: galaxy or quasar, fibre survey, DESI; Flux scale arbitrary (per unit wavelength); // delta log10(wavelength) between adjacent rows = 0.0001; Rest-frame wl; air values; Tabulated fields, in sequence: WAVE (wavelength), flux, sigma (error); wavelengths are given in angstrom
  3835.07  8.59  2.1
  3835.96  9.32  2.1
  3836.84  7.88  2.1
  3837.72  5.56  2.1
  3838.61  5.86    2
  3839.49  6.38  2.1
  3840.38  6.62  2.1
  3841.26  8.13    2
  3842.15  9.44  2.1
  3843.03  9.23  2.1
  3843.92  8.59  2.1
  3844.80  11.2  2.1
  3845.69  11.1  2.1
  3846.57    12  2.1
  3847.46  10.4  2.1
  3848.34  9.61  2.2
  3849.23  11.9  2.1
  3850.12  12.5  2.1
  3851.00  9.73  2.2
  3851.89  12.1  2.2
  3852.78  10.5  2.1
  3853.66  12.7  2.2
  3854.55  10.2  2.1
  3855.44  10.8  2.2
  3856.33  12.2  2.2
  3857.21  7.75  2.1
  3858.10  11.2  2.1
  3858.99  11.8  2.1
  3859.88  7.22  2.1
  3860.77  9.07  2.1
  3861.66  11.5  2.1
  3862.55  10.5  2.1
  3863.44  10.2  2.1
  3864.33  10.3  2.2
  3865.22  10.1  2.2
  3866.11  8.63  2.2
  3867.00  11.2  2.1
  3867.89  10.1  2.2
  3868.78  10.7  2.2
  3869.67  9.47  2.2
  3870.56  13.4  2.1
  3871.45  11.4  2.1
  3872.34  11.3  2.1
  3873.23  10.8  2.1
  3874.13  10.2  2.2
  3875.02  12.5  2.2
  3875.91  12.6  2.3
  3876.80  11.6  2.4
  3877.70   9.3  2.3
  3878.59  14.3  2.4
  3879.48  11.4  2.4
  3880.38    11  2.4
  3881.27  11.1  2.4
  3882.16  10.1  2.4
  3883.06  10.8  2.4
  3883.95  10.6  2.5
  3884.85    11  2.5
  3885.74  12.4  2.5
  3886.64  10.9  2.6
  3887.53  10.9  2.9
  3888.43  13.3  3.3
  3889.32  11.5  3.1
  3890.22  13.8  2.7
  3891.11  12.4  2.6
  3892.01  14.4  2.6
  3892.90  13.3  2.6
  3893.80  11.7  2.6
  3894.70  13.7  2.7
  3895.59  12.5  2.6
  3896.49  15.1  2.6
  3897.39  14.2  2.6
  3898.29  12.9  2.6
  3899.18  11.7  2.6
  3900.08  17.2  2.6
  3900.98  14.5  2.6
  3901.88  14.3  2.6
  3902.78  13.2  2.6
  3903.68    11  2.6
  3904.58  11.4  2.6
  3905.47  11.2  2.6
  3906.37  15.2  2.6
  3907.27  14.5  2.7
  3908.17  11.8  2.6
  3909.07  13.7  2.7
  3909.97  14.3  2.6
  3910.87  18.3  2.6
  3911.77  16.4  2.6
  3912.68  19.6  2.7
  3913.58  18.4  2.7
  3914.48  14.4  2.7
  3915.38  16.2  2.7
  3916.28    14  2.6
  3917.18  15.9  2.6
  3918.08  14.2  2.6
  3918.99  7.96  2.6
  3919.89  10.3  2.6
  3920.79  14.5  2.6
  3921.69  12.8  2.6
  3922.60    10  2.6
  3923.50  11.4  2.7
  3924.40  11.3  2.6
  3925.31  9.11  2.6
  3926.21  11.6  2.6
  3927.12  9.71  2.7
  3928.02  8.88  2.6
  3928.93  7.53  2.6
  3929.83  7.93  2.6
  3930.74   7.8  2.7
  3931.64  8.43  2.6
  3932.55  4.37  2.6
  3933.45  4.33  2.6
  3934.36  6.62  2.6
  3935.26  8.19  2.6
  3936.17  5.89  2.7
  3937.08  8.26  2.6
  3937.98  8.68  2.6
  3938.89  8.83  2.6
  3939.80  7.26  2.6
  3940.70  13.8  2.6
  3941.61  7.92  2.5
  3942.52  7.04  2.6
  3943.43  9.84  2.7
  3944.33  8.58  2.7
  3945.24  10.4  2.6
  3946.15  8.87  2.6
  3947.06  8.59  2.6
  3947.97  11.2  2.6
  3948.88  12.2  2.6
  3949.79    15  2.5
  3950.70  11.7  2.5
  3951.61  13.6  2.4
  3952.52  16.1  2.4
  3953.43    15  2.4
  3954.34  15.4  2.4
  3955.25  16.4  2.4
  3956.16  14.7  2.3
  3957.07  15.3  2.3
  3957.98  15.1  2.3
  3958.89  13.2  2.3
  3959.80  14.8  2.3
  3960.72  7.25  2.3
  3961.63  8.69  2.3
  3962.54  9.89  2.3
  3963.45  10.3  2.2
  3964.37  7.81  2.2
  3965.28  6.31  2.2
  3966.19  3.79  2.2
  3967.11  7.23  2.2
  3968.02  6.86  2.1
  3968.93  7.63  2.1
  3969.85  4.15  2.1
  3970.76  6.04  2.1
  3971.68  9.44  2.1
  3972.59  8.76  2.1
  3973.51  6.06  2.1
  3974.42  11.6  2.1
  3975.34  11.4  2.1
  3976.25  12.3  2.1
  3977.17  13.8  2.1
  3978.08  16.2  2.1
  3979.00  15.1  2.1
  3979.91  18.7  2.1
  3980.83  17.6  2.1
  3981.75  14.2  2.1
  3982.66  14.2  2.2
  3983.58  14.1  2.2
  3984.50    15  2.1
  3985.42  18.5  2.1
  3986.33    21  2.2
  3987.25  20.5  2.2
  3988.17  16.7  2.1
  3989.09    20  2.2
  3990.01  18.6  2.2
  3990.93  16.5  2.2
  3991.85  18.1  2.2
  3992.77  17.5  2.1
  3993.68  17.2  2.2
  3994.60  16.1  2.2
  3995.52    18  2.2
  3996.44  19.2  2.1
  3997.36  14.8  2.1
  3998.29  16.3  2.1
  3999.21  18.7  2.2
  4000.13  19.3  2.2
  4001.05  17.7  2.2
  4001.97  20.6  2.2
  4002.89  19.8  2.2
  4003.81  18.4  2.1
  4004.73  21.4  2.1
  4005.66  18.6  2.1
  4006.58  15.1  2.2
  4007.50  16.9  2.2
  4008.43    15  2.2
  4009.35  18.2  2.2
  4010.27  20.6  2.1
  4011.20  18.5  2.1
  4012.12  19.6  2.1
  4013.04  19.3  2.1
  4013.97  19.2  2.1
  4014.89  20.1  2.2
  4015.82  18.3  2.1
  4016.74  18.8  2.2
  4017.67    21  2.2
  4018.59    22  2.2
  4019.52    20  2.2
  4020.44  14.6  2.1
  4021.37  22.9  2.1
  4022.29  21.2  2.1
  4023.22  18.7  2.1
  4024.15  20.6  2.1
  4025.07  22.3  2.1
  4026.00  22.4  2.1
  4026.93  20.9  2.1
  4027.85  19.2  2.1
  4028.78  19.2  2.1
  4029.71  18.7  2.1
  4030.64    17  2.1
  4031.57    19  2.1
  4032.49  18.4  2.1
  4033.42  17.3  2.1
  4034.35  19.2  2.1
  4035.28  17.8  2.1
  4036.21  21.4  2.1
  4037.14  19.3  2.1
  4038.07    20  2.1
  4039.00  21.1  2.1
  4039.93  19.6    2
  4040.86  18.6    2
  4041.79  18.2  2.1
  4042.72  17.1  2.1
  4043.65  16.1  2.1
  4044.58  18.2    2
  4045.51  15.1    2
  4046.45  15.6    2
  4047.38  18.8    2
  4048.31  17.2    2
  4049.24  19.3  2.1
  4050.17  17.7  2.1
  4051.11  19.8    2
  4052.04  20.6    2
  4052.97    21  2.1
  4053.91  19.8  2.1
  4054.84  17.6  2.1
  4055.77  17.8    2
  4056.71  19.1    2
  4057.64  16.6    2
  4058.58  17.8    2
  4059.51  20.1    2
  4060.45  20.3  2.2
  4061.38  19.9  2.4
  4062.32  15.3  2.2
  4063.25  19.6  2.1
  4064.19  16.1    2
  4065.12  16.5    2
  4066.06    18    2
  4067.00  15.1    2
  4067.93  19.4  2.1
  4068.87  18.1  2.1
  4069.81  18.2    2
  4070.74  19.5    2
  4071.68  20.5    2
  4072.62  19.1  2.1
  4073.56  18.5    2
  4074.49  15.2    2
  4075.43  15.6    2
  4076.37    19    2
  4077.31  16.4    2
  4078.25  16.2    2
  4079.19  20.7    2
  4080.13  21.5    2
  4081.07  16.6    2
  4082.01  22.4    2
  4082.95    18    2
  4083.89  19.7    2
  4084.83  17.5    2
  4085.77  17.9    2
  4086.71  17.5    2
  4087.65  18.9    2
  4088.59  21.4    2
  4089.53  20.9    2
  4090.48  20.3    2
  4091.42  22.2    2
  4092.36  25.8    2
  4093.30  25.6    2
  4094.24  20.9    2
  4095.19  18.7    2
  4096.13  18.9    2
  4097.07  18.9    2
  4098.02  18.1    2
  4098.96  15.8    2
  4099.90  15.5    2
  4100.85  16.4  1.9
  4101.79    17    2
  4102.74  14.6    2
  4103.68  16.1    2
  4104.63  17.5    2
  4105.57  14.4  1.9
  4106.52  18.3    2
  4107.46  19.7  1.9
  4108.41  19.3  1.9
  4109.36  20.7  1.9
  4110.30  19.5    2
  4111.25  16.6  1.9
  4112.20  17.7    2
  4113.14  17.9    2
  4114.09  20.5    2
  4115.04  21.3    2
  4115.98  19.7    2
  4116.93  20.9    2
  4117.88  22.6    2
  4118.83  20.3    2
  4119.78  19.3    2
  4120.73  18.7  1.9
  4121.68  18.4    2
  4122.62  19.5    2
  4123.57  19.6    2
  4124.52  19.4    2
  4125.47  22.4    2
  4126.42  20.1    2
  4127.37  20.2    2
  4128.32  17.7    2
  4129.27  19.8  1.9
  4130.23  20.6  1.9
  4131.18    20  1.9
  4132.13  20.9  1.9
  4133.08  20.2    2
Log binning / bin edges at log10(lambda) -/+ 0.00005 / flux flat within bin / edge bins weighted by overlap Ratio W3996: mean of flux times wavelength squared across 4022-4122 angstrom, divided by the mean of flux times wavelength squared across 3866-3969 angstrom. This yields 1.77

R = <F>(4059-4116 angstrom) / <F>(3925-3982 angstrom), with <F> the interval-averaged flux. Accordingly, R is 1.81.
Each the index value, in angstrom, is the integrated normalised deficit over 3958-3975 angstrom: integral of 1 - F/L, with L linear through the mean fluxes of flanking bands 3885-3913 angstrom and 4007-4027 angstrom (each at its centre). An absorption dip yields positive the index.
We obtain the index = 8.5 angstrom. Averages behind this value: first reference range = 13.5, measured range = 8.51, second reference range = 19.6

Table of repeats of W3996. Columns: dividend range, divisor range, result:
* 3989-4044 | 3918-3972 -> 1.97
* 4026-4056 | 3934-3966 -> 1.82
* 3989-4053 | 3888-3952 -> 1.69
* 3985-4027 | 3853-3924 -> 1.63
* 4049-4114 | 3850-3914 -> 1.69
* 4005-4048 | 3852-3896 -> 1.82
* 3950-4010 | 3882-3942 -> 1.27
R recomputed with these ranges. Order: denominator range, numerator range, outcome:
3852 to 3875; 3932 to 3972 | 0.93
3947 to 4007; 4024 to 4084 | 1.31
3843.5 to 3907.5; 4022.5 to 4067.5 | 1.61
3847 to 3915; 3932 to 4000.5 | 1.02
